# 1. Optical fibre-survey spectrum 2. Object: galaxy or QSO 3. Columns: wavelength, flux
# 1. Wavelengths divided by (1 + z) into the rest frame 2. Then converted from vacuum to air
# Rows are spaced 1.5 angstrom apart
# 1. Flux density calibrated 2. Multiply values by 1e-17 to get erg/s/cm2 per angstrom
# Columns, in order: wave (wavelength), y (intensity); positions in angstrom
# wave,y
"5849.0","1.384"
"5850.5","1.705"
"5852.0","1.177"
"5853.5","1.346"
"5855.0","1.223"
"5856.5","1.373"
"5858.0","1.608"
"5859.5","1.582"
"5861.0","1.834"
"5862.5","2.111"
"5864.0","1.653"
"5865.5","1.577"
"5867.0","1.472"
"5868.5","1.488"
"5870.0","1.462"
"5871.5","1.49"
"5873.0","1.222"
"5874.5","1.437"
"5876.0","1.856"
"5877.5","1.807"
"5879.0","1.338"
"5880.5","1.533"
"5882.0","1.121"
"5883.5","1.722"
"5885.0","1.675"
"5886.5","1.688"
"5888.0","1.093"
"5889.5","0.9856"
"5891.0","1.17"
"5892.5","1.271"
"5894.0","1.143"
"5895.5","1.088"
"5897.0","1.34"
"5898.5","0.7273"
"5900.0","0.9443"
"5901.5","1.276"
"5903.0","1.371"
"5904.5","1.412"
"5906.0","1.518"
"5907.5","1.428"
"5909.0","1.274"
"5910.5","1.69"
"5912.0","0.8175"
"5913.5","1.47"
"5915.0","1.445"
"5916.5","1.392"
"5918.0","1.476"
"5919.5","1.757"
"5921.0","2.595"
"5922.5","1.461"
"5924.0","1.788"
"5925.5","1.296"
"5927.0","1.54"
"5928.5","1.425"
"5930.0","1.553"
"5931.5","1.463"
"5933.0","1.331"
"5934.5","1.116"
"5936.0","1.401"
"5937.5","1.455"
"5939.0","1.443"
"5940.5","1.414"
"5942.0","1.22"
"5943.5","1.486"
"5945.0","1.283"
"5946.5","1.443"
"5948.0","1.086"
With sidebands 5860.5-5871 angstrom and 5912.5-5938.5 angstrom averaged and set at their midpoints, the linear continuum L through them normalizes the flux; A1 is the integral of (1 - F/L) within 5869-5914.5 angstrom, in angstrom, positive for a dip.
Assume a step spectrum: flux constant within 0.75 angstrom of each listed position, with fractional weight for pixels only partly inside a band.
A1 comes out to 7.0 angstrom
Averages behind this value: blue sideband 1.65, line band 1.35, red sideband 1.52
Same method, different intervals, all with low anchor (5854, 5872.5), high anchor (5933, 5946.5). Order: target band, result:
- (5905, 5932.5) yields -2.1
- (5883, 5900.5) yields 3.0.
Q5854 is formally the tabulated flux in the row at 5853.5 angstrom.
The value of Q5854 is 1.346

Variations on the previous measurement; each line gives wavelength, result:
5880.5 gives 1.533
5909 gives 1.274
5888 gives 1.093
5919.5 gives 1.757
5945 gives 1.283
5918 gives 1.476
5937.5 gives 1.455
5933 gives 1.331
